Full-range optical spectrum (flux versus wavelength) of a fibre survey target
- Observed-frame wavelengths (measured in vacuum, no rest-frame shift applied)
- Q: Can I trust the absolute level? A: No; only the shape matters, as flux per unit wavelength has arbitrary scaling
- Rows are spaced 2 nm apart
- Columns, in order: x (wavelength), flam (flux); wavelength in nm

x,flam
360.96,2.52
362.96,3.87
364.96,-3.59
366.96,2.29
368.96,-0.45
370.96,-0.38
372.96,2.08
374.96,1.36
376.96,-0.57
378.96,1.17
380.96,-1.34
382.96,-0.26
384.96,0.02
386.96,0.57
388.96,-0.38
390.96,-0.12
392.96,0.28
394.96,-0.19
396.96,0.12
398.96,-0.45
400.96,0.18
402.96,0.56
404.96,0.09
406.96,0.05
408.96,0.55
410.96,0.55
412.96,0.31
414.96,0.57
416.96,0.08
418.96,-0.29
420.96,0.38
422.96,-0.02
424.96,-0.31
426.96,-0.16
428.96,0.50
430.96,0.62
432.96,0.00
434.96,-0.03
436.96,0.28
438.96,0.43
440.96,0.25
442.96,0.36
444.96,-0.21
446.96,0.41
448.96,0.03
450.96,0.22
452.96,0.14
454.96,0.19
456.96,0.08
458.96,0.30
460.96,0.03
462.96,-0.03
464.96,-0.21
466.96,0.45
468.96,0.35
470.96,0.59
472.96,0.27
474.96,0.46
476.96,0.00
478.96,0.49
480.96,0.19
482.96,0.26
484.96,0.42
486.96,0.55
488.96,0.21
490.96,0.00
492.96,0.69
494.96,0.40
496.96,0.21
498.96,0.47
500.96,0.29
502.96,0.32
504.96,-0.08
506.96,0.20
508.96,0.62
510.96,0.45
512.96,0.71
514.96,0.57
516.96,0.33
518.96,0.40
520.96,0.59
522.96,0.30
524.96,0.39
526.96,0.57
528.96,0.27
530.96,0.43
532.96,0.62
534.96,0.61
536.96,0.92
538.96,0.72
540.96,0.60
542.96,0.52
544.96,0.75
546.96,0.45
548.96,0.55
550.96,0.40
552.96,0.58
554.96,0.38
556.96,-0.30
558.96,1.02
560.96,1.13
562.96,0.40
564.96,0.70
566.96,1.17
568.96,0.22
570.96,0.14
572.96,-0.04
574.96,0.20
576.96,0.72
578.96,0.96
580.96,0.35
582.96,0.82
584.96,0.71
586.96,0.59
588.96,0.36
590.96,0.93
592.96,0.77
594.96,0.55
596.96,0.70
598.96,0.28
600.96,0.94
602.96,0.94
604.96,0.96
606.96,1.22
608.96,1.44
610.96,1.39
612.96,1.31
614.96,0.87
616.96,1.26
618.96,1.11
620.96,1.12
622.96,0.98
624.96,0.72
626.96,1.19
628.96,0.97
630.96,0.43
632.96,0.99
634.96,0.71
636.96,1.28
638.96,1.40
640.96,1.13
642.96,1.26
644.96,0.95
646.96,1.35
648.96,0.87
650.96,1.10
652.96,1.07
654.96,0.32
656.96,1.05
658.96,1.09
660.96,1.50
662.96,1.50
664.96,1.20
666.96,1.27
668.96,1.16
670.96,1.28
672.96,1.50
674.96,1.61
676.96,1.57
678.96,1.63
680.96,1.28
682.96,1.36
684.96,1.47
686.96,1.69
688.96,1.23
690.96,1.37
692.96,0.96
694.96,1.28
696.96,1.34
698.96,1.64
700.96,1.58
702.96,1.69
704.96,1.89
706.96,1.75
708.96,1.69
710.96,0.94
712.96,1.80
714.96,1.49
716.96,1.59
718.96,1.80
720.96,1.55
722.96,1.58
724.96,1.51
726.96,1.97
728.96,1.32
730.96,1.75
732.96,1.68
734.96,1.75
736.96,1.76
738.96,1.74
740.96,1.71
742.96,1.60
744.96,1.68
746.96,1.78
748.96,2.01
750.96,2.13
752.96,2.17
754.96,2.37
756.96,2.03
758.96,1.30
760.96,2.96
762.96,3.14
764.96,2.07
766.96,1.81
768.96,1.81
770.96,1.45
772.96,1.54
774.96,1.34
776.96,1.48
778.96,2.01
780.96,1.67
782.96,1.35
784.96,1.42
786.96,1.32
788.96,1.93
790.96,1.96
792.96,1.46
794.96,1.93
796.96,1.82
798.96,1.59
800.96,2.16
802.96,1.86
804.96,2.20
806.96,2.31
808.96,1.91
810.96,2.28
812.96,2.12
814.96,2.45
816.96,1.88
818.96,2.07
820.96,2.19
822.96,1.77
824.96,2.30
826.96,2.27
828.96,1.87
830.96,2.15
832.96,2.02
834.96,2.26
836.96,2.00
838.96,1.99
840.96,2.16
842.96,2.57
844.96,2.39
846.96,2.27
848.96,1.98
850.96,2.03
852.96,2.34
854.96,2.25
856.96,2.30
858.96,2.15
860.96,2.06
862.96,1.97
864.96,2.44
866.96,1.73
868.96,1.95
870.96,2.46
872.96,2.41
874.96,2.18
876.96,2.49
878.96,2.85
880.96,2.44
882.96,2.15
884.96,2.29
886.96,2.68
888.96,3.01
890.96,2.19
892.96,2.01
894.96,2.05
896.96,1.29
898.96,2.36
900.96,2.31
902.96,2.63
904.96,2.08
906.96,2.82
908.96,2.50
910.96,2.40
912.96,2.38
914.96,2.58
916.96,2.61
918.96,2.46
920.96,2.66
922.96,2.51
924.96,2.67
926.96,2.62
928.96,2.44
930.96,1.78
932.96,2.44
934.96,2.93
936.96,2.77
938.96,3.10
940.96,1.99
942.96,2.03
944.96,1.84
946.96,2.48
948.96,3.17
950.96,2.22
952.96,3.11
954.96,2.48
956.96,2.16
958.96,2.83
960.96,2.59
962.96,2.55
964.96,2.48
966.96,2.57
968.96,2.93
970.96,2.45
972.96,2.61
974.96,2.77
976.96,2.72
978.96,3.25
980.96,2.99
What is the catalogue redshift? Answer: 0.522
